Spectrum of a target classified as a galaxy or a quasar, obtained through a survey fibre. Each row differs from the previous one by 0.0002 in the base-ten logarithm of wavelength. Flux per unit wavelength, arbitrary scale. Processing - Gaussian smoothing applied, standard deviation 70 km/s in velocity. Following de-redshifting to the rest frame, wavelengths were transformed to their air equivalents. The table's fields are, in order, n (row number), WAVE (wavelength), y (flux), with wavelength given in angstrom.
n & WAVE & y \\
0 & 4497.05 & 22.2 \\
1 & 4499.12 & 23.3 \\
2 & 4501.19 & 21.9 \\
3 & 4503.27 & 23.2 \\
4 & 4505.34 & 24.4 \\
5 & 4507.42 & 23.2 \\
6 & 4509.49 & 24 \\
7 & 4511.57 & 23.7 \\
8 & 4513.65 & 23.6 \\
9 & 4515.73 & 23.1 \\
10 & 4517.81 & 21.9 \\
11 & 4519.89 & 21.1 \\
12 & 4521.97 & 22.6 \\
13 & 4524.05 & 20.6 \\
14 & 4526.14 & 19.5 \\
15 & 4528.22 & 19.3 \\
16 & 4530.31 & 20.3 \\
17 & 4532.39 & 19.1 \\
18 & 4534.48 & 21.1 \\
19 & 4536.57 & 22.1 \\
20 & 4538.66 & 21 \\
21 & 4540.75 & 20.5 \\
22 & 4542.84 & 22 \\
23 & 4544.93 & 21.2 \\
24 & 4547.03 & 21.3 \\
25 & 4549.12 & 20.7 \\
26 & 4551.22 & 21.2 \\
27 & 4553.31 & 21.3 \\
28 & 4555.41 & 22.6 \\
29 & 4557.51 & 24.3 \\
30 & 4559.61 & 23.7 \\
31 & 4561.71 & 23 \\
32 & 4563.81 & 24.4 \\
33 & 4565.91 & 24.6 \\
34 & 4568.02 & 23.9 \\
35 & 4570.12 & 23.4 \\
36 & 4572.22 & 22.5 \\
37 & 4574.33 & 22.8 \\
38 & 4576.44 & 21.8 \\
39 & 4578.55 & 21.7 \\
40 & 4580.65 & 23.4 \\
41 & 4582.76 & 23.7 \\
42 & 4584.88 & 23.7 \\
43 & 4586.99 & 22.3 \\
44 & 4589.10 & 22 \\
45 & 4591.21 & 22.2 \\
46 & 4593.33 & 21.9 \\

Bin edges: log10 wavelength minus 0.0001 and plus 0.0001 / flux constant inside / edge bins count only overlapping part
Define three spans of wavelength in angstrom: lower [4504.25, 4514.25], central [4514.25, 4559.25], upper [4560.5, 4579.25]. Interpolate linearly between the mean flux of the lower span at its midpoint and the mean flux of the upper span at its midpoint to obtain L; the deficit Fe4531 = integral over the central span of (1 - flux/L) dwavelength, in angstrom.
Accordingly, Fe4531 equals 4.1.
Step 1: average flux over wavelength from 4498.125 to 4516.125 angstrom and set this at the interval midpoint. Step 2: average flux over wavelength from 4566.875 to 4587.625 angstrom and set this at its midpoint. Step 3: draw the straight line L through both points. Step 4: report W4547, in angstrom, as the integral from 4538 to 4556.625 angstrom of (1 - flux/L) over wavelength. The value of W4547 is 1.4 angstrom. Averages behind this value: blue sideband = 23.4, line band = 21.3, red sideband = 22.9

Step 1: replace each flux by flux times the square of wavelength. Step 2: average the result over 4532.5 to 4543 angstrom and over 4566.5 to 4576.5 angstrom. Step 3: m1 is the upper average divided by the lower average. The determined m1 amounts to 1.11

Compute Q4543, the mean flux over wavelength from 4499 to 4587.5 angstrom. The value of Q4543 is 22.3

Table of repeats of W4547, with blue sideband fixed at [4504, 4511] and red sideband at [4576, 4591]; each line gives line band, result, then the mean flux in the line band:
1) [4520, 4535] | 2.0 angstrom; 20.4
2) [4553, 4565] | -0.2 angstrom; 23.3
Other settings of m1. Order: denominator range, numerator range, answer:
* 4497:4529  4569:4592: 1.05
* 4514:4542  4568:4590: 1.11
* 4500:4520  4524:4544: 0.90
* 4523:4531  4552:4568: 1.19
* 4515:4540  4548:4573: 1.11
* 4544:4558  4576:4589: 1.06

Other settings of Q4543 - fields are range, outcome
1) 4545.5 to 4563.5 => 22.3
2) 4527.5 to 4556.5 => 21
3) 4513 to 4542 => 21.1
